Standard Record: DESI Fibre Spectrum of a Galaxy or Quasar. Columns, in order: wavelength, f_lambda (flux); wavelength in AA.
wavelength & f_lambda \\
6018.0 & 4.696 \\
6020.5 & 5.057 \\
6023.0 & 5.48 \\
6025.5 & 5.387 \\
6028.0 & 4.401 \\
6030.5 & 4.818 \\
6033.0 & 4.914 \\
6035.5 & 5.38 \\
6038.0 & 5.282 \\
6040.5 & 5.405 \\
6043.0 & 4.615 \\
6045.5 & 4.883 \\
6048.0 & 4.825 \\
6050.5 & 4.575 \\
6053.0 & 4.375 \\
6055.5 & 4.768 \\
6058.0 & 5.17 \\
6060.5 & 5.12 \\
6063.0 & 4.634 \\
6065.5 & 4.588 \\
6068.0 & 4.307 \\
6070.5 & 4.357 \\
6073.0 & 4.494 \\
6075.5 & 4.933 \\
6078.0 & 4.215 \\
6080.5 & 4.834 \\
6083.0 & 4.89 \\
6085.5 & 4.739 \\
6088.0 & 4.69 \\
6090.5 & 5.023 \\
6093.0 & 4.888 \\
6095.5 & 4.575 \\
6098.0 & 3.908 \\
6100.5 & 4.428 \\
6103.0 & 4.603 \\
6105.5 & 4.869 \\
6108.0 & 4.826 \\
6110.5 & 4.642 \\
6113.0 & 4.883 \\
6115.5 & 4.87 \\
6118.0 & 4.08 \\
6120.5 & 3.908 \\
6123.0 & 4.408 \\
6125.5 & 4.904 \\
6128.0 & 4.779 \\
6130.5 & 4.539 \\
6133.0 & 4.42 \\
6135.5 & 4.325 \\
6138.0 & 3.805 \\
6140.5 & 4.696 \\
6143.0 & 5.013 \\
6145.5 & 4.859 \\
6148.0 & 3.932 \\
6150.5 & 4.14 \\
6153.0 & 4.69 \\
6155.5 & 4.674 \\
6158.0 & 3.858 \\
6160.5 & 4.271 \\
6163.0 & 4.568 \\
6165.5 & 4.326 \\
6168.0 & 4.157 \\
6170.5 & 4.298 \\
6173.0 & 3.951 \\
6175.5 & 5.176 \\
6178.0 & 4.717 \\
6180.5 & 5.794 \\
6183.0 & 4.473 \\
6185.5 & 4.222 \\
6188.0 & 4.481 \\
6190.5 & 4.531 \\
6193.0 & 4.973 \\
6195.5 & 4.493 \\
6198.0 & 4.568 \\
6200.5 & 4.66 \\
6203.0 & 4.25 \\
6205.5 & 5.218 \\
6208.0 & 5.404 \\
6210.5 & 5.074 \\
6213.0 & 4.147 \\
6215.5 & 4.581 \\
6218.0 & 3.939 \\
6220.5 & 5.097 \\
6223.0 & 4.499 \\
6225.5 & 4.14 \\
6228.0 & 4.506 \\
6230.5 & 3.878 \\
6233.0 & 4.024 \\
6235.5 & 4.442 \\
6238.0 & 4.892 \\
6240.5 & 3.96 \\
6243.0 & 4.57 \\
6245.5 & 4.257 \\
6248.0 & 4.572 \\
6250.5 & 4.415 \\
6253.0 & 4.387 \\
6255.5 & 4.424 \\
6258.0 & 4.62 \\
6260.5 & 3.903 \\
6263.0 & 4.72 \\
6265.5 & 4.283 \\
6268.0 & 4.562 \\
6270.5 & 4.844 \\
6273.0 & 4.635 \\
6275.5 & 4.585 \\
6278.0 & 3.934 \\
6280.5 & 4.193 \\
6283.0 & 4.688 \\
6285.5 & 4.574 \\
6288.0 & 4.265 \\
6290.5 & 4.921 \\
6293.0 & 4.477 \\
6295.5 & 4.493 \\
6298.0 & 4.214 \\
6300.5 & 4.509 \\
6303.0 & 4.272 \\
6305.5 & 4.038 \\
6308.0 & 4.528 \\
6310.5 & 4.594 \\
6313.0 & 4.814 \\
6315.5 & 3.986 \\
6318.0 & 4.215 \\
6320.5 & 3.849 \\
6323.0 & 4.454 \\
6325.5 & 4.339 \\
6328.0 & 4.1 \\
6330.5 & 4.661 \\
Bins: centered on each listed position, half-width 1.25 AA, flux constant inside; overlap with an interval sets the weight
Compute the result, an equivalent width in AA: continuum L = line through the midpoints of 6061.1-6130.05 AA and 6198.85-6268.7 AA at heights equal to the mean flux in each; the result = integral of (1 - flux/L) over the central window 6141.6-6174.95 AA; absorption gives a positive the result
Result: 1.22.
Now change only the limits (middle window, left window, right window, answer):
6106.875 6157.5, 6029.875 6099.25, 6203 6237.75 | 1.65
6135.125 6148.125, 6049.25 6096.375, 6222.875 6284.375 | 0.26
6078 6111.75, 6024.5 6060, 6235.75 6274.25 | 0.96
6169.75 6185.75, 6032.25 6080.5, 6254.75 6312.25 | -0.34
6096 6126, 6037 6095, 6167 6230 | 1.21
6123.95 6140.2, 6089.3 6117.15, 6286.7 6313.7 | 0.59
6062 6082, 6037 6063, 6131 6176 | 0.96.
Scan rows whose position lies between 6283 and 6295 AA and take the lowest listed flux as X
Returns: 4.265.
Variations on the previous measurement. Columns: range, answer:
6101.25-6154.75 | 3.805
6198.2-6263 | 3.878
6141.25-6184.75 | 3.858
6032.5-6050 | 4.615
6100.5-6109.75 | 4.428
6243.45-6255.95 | 4.257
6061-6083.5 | 4.215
